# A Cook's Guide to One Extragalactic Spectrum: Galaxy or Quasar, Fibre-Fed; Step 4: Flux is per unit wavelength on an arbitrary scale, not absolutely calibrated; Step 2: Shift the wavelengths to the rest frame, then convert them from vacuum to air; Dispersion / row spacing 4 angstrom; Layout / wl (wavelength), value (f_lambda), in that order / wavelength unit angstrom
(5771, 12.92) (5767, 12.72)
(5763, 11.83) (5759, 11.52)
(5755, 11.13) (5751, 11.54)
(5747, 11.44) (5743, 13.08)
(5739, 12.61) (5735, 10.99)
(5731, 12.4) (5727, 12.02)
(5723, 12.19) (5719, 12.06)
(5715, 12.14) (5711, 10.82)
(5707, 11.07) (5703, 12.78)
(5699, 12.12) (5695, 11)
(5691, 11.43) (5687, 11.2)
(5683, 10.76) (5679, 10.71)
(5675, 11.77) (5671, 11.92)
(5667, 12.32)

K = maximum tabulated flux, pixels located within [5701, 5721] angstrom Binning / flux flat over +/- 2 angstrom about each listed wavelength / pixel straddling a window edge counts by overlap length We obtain 12.78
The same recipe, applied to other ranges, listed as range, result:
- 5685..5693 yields 11.43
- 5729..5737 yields 12.4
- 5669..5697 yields 11.92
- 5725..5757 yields 13.08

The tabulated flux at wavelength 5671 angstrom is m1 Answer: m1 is 11.92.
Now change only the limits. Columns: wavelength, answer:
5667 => 12.32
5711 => 10.82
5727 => 12.02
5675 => 11.77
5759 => 11.52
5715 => 12.14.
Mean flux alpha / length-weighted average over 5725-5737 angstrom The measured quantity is 11.8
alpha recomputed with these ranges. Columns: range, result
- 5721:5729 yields 12.1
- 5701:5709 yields 11.9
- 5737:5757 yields 12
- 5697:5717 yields 11.8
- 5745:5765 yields 11.5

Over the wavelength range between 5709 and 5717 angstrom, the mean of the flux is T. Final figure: 11.5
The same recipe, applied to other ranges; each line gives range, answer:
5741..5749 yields 12.3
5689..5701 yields 11.5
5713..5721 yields 12.1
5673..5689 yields 11.1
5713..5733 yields 12.2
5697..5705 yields 12.4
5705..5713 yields 10.9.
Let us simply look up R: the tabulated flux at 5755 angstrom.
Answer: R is 11.13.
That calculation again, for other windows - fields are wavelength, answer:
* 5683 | 10.76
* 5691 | 11.43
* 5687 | 11.2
